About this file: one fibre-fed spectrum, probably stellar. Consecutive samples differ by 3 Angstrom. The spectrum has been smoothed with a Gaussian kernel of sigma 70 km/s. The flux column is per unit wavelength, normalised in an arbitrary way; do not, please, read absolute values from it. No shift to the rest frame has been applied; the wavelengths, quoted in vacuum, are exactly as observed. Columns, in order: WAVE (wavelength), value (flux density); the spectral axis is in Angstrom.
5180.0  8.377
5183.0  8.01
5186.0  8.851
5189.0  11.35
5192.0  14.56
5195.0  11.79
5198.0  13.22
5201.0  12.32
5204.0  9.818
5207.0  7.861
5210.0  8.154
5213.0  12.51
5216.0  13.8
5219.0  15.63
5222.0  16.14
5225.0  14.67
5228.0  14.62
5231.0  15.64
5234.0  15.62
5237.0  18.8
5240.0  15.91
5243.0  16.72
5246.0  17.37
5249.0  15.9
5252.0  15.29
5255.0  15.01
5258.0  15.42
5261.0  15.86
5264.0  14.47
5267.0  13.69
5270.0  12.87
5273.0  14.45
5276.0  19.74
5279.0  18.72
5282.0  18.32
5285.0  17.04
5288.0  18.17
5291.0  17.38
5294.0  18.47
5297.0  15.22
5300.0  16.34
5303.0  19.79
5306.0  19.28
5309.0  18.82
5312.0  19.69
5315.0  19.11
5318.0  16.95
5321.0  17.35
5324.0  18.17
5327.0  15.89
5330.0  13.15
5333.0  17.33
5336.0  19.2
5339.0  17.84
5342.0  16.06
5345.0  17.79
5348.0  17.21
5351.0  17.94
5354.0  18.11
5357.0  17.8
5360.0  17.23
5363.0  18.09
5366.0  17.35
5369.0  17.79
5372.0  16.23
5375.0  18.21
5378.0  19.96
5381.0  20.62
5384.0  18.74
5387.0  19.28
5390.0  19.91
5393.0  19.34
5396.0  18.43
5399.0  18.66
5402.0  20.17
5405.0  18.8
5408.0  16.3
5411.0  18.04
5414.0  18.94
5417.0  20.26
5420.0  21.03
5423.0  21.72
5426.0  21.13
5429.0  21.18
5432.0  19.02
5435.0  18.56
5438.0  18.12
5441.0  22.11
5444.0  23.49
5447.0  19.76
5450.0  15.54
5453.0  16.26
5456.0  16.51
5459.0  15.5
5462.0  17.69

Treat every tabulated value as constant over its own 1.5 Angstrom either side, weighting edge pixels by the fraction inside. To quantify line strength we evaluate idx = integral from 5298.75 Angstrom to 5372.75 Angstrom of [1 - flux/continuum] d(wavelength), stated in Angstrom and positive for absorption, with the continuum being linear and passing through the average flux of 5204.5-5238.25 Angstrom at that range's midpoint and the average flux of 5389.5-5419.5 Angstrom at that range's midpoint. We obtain -2.9 Angstrom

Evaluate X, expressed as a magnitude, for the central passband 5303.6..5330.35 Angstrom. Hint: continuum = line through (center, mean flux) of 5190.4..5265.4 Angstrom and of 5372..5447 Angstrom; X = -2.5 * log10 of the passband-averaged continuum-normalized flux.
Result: -0.06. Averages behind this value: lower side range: 14.3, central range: 17.9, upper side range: 19.6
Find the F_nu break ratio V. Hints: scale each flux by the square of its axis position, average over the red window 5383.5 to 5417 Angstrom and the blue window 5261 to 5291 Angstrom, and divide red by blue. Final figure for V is 1.20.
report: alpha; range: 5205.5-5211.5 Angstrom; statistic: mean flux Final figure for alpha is 8.01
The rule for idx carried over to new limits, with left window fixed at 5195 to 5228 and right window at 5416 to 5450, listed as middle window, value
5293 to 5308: -2.1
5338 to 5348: 0.0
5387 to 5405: -0.2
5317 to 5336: -0.1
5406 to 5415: 0.8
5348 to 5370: 0.0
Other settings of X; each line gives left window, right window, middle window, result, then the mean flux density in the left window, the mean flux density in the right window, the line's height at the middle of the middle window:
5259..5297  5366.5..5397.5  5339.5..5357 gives 0.036 mag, 16.5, 18.8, 18.1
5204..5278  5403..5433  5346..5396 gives 0.001 mag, 14.8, 19.7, 18.4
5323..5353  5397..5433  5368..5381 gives -0.005 mag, 17.1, 19.6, 18.3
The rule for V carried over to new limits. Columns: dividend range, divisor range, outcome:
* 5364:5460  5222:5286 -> 1.26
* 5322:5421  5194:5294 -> 1.27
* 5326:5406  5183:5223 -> 1.63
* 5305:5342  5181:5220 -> 1.64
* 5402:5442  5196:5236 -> 1.61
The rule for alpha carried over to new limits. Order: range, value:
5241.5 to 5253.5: 16.3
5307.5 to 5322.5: 18.4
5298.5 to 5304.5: 18.1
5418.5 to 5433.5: 20.8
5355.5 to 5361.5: 17.5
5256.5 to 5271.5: 14.5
